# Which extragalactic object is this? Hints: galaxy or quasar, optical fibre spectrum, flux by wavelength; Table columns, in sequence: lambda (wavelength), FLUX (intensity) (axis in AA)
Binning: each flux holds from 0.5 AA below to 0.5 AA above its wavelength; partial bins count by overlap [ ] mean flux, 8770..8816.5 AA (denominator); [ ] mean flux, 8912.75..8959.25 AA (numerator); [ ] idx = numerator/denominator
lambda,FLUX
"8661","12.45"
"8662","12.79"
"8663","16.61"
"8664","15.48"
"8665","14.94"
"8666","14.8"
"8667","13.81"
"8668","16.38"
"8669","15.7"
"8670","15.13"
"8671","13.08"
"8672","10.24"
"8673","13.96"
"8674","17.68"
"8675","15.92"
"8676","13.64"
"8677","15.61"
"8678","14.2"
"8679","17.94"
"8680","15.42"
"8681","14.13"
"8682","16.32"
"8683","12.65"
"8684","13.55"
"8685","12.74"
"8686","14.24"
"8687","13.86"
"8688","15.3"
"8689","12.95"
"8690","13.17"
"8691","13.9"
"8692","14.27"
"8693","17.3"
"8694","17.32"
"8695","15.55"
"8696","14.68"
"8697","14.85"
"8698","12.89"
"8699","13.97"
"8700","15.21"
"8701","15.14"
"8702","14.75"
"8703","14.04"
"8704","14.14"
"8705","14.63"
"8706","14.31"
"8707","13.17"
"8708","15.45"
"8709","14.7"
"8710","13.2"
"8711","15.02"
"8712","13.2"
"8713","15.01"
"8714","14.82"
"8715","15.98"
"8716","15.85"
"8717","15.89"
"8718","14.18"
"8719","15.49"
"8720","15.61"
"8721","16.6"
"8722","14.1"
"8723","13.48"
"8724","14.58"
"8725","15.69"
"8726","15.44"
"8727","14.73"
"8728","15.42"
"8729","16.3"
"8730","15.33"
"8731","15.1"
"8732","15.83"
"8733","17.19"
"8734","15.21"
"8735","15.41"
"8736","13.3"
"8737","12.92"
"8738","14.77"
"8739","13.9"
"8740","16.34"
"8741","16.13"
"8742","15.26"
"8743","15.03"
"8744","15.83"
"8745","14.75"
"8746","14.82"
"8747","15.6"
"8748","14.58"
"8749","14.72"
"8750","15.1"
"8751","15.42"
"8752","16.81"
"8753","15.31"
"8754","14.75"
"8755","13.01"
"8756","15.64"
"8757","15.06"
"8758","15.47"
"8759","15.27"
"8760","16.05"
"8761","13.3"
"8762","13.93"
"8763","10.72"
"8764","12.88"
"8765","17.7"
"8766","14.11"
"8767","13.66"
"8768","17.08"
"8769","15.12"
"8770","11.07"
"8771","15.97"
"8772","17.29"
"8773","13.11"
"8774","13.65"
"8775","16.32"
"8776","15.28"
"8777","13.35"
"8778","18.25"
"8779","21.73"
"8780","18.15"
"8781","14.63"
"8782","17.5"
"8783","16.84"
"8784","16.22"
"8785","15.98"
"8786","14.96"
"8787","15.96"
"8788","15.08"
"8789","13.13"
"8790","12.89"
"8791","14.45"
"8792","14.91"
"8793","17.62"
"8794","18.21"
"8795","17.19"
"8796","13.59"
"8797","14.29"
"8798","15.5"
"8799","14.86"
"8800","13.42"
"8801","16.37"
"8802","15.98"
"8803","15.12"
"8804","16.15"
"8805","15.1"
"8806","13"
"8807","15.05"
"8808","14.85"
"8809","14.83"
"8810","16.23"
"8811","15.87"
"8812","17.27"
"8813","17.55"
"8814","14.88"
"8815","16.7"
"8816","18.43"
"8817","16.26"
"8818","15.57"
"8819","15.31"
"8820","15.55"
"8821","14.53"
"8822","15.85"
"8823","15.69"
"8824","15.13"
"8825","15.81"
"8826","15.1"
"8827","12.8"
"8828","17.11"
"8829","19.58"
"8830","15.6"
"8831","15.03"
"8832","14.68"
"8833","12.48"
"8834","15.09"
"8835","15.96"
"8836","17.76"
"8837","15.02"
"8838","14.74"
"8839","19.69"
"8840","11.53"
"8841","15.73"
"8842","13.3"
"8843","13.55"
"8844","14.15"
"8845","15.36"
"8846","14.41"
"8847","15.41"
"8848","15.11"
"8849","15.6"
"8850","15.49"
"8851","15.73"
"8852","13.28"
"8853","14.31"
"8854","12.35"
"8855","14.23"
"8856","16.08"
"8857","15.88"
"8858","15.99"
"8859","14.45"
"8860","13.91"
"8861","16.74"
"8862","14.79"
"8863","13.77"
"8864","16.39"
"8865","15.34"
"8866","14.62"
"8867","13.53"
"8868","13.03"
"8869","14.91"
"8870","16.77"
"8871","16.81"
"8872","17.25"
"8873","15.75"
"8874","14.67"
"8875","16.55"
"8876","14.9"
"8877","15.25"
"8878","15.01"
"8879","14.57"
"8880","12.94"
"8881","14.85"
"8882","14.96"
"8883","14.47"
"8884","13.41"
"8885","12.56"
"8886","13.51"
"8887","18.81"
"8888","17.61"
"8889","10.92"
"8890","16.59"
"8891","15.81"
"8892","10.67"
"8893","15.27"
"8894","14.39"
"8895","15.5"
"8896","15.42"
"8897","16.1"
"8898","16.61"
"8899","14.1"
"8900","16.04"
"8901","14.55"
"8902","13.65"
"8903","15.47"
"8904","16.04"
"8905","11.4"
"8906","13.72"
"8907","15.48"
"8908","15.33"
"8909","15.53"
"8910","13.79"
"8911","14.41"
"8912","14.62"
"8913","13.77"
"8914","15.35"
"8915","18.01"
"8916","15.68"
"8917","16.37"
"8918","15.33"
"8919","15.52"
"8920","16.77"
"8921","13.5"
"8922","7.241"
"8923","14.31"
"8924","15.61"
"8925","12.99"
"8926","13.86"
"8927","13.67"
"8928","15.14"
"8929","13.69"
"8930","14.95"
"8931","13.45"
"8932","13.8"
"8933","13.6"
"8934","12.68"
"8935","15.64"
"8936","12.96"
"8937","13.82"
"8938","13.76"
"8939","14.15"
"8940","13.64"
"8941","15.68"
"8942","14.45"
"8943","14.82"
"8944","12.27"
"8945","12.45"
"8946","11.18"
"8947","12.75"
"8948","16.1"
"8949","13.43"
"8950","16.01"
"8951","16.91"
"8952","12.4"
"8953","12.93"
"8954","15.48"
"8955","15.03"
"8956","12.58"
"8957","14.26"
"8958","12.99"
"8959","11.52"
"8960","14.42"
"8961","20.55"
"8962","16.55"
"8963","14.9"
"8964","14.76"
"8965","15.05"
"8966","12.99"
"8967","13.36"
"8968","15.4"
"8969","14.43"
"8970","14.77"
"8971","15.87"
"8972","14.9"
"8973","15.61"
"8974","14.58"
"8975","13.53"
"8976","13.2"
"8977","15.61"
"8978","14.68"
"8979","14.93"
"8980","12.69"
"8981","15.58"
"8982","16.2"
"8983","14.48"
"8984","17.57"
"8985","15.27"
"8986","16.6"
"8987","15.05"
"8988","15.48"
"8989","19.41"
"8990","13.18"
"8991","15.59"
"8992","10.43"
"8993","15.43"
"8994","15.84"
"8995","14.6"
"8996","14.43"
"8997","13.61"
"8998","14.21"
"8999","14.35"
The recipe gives 0.9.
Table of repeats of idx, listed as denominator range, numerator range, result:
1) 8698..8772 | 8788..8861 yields 1.03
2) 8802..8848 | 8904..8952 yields 0.92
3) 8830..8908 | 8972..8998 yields 1.00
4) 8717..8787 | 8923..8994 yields 0.95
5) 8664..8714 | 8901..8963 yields 0.98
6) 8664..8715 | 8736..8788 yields 1.04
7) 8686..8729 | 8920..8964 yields 0.95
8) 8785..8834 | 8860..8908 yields 0.97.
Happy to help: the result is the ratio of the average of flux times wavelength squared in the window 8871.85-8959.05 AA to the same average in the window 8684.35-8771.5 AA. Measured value 1.0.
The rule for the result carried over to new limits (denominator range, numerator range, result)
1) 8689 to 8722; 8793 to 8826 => 1.08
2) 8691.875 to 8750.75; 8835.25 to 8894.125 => 1.03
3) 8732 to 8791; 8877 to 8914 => 1.00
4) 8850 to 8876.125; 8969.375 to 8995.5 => 1.02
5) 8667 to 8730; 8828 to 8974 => 1.04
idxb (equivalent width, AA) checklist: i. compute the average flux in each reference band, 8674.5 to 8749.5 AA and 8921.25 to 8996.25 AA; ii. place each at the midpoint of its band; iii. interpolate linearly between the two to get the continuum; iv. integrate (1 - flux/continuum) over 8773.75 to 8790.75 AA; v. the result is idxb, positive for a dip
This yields -1.3 AA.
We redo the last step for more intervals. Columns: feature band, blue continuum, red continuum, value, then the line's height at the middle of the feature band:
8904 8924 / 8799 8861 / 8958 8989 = 0.74 AA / 15.2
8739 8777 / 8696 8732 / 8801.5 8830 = 0.84 AA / 15.2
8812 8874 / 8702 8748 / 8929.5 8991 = -2.32 AA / 14.8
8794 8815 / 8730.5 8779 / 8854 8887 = -0.65 AA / 15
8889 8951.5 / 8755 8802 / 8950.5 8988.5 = 2.17 AA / 14.9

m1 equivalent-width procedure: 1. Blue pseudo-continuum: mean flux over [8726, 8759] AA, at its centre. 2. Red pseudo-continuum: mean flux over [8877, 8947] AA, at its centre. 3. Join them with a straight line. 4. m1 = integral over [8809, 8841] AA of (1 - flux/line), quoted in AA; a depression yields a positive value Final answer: -2.1 AA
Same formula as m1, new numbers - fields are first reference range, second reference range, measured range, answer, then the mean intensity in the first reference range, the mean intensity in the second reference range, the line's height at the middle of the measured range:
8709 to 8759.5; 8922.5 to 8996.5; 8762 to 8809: -1.1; 15.1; 14.5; 15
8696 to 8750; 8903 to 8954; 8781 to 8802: -1.1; 14.9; 14.2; 14.7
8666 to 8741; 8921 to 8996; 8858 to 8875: -0.8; 14.8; 14.4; 14.5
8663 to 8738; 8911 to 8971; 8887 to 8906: -0.6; 14.8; 14.3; 14.4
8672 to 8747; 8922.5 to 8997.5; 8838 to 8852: -0.3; 14.9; 14.5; 14.7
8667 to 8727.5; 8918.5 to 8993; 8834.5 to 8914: -2.3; 14.7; 14.4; 14.5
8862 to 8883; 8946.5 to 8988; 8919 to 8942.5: 1.5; 15.1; 14.8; 14.9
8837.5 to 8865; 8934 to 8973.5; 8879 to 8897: 0.1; 14.9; 14.4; 14.7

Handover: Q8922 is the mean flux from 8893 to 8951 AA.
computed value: 14.4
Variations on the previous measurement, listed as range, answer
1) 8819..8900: 15.1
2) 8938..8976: 14.4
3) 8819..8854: 15.1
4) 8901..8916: 14.8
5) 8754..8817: 15.4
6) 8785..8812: 15.2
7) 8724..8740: 15.1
